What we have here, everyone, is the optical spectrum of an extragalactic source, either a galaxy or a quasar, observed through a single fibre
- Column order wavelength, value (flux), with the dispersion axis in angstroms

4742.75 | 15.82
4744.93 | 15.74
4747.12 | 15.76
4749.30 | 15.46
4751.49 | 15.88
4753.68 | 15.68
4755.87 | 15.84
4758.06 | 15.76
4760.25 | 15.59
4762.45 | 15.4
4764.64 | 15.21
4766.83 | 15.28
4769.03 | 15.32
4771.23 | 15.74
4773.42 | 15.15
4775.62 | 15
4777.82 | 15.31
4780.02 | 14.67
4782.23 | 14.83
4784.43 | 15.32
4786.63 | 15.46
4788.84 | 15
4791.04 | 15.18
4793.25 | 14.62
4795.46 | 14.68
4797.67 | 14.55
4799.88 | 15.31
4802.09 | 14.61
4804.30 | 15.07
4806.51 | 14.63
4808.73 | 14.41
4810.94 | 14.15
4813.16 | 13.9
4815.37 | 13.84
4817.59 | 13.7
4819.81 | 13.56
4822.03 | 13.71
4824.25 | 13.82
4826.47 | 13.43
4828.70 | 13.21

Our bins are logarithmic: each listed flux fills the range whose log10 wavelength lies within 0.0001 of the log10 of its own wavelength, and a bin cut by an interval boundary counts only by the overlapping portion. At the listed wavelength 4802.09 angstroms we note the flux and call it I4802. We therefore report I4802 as 14.61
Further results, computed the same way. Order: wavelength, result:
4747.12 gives 15.76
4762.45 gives 15.4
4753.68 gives 15.68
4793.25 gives 14.62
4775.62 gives 15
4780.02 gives 14.67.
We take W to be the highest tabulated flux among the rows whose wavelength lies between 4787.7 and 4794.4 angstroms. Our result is 15.18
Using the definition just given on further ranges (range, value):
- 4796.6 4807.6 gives 15.31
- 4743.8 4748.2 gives 15.76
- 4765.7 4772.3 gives 15.74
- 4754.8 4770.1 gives 15.84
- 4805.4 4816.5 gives 14.63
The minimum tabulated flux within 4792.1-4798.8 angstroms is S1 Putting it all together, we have 14.55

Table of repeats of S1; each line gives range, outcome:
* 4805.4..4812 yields 14.15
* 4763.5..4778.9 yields 15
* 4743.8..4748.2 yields 15.74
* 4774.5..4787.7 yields 14.67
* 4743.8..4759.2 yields 15.46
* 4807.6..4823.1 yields 13.56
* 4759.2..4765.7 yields 15.21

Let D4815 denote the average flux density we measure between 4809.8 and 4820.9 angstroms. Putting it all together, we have 13.8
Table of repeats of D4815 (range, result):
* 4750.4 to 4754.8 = 15.8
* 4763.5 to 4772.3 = 15.4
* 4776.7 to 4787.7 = 15.1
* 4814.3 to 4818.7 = 13.8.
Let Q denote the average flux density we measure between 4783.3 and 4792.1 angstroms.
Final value 15.3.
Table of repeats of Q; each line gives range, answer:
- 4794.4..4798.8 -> 14.6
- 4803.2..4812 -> 14.6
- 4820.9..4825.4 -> 13.8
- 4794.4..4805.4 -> 14.8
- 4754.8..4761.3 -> 15.7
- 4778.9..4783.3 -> 14.7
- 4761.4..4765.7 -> 15.3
